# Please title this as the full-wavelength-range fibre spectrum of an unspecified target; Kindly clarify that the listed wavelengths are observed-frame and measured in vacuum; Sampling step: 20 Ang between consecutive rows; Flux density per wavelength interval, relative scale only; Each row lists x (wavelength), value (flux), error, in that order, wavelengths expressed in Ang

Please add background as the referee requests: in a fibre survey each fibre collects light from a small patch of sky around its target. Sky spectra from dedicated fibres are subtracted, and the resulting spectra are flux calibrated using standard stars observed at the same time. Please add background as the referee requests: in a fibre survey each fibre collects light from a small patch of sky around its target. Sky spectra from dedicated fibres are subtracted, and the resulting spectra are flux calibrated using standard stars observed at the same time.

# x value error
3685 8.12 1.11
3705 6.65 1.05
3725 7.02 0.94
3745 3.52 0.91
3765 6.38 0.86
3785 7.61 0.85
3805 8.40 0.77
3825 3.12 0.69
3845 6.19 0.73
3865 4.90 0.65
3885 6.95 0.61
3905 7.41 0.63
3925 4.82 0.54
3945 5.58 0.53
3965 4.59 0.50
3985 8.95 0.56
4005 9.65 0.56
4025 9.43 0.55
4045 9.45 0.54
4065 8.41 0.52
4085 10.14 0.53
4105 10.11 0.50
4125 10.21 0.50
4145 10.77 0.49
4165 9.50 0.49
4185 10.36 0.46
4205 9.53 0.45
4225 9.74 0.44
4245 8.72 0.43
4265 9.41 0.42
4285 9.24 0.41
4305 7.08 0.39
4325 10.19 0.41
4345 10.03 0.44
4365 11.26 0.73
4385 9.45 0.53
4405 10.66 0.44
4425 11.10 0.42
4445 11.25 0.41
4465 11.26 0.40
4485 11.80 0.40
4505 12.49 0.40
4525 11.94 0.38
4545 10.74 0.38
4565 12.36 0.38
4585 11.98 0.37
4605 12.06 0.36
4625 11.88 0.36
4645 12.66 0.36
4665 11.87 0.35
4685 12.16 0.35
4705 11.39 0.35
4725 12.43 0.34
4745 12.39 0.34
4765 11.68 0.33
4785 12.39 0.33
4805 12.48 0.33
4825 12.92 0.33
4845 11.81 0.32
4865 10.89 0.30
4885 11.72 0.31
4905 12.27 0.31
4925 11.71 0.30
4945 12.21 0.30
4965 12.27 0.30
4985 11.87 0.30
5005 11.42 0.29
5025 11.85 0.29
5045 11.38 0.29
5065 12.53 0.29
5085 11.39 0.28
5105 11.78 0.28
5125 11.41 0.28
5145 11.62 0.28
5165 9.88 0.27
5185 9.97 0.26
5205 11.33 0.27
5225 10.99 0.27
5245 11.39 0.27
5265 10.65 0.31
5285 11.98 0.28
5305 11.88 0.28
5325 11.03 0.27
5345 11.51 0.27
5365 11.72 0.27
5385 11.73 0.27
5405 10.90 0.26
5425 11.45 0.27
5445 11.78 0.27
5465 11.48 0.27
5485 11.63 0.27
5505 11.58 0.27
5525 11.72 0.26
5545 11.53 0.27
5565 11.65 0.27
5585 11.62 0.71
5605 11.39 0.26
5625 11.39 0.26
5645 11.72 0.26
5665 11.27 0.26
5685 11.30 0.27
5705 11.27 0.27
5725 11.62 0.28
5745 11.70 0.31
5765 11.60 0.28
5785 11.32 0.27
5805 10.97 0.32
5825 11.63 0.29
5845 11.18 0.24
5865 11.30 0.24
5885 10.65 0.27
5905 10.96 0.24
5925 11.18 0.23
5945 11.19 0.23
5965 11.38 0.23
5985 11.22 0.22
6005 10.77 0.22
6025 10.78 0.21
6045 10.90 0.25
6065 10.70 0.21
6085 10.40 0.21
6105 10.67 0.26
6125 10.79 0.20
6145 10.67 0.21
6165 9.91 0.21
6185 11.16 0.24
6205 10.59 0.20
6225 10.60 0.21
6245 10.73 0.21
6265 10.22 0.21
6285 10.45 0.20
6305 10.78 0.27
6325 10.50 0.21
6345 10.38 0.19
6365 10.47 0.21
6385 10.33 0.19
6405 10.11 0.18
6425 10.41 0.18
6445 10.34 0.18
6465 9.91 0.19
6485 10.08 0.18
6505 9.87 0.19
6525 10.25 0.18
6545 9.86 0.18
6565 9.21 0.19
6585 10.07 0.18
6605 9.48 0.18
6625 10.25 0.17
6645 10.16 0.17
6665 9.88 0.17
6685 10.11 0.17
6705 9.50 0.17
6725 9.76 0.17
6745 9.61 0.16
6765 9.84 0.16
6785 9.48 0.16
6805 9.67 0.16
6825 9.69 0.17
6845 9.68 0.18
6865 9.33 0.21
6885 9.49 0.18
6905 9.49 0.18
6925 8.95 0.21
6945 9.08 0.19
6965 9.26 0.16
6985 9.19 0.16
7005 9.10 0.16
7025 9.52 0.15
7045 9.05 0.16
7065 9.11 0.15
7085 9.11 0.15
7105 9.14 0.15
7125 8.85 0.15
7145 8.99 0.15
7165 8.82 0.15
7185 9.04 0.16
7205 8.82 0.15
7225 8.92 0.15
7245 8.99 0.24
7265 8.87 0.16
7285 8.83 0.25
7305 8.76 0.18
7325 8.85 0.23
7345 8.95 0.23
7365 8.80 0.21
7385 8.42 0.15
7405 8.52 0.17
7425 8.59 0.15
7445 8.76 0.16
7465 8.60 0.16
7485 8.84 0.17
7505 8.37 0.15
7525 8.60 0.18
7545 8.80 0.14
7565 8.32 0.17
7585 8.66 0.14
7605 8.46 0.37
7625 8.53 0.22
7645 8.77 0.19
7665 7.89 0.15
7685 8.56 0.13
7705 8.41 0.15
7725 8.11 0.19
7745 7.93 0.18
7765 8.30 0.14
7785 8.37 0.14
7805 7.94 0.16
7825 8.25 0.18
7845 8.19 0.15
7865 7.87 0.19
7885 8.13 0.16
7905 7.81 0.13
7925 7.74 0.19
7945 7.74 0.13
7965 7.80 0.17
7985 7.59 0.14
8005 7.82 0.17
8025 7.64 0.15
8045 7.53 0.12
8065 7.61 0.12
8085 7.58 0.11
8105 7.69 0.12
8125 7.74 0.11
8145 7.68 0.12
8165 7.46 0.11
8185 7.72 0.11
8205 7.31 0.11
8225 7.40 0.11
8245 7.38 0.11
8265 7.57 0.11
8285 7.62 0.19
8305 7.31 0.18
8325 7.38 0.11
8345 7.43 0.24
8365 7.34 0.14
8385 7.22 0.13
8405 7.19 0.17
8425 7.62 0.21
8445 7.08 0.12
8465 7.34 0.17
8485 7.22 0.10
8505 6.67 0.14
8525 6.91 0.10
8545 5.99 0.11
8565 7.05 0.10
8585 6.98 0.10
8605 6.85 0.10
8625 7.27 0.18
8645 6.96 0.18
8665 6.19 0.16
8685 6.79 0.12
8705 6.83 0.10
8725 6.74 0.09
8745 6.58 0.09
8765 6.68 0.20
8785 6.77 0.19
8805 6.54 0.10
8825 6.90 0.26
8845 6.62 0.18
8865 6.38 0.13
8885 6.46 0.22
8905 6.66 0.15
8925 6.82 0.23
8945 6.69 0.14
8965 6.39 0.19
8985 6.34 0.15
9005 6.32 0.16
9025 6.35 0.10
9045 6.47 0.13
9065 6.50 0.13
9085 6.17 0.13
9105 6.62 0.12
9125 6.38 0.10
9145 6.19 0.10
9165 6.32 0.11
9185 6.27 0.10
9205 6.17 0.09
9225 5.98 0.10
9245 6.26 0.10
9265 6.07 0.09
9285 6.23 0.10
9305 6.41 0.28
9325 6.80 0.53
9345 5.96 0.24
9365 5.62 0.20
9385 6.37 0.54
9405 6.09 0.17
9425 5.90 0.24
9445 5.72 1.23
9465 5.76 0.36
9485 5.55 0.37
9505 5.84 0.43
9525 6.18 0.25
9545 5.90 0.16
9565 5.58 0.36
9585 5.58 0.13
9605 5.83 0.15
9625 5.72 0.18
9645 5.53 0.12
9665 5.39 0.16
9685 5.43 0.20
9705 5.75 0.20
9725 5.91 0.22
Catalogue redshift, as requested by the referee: 0.000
